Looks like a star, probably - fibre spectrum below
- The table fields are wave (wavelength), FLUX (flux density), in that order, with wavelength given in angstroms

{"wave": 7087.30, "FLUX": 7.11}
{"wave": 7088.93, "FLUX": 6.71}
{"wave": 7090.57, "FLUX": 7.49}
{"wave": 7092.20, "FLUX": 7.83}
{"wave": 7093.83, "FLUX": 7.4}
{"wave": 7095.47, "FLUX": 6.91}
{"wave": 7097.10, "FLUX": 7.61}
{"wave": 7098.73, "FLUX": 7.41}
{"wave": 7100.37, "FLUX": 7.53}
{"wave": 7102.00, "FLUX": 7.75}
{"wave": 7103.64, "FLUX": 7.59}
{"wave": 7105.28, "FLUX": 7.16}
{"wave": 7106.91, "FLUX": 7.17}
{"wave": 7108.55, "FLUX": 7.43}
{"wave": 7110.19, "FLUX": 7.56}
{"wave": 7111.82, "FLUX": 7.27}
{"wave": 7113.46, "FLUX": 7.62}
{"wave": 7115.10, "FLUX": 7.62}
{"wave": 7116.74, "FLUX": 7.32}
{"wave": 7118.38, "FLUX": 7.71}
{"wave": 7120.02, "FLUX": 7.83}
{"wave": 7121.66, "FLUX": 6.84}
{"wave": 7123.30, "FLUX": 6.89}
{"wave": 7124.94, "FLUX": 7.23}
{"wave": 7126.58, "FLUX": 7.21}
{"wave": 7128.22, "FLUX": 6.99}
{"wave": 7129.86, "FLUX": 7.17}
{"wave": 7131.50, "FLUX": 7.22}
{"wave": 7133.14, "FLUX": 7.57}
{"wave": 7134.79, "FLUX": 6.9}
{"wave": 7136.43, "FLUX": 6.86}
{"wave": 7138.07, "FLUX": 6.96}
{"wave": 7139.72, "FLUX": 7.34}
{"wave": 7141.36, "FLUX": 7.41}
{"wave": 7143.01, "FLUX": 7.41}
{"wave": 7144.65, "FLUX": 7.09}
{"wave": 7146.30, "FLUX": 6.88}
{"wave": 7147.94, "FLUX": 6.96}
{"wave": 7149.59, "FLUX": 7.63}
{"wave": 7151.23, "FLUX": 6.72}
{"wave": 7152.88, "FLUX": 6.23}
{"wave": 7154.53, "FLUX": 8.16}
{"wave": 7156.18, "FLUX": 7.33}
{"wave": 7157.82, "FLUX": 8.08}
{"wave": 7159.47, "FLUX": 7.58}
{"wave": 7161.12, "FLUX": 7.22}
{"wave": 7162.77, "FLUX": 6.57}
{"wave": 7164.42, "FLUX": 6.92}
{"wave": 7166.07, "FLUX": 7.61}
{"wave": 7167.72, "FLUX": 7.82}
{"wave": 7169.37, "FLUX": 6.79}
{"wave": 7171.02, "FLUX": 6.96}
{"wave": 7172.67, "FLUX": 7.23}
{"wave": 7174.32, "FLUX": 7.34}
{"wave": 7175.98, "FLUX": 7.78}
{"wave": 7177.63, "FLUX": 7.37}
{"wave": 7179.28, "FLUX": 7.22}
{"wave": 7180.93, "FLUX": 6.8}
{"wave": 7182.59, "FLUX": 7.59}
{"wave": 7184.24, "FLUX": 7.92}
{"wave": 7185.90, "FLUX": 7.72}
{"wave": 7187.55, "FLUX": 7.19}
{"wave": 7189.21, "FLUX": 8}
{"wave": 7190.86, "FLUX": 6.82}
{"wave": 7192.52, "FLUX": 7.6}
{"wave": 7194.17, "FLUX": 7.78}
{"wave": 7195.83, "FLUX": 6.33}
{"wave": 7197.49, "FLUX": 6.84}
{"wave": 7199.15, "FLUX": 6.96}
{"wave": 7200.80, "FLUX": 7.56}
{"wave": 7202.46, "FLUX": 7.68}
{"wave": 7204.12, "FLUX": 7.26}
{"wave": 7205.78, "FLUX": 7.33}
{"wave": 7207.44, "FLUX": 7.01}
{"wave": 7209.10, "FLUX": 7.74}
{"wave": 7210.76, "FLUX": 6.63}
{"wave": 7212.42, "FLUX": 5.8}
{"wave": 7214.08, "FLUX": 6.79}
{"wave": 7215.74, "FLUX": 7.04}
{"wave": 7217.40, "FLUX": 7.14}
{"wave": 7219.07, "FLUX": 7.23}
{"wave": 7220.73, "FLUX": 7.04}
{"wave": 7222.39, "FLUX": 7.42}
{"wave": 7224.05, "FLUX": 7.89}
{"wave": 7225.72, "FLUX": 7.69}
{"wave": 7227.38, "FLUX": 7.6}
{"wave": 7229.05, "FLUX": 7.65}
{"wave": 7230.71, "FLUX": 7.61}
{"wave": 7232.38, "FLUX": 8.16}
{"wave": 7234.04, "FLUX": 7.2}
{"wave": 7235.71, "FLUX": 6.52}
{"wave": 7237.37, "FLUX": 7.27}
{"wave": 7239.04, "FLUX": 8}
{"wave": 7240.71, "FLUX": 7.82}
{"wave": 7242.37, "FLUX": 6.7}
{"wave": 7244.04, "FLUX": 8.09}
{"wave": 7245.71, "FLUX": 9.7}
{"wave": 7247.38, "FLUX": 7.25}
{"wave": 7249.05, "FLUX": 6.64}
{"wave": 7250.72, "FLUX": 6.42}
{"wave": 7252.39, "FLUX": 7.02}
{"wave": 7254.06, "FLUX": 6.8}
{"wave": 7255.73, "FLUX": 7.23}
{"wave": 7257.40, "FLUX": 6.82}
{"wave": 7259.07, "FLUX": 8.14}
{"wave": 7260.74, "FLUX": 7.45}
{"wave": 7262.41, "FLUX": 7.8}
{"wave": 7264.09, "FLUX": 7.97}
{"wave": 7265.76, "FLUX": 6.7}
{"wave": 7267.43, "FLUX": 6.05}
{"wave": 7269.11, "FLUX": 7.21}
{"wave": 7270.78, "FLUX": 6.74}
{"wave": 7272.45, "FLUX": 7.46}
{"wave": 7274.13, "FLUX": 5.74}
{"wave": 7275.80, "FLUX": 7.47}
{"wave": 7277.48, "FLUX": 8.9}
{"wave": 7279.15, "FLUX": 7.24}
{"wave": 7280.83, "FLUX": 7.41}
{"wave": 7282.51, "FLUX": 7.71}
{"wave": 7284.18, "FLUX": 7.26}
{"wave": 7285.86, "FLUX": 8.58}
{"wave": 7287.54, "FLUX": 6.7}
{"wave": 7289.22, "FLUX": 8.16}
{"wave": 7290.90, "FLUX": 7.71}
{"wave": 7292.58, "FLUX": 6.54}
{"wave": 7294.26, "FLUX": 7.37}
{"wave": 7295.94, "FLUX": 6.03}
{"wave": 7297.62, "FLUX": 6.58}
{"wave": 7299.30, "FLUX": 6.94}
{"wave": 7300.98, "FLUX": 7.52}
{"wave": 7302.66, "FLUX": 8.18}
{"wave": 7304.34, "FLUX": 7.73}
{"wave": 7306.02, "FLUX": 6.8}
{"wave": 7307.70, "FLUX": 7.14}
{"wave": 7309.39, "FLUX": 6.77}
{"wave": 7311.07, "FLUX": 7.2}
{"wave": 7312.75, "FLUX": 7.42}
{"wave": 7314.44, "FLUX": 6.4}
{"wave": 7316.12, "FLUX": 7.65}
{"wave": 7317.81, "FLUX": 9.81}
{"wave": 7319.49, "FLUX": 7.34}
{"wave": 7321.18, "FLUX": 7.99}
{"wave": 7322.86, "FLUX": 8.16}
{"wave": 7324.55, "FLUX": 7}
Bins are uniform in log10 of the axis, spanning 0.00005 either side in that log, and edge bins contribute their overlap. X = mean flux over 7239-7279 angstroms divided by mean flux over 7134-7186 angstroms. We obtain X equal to 1.01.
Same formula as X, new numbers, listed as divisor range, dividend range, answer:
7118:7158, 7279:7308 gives 1.02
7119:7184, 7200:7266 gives 1.02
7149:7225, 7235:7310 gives 1.01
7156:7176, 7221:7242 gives 1.03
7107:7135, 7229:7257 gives 1.01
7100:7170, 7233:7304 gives 1.00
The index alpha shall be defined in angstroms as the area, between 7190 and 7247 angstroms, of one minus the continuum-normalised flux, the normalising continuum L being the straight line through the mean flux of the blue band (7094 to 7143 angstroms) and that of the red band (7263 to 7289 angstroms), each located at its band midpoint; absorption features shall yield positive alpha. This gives -0.3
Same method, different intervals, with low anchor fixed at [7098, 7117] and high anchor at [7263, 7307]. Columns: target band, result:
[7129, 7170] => 1.0 angstroms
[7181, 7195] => -0.3 angstroms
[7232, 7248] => -0.8 angstroms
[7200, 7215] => 0.5 angstroms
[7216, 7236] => -0.3 angstroms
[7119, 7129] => 0.3 angstroms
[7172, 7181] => 0.1 angstroms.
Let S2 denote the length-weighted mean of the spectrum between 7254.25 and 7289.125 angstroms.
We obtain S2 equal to 7.34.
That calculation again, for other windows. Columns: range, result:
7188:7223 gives 7.14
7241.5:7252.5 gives 7.43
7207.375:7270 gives 7.3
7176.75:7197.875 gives 7.33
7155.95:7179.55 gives 7.33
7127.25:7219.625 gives 7.22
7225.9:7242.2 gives 7.51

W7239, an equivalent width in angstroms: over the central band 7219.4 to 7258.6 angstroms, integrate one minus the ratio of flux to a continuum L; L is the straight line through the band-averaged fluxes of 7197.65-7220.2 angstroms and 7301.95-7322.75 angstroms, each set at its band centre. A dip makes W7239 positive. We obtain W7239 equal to -1.1 angstroms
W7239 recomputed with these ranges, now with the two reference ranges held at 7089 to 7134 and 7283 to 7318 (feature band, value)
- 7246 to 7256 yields 0.41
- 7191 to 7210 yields 0.21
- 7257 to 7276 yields 0.52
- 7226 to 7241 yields -0.41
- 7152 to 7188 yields 0.07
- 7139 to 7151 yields 0.23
